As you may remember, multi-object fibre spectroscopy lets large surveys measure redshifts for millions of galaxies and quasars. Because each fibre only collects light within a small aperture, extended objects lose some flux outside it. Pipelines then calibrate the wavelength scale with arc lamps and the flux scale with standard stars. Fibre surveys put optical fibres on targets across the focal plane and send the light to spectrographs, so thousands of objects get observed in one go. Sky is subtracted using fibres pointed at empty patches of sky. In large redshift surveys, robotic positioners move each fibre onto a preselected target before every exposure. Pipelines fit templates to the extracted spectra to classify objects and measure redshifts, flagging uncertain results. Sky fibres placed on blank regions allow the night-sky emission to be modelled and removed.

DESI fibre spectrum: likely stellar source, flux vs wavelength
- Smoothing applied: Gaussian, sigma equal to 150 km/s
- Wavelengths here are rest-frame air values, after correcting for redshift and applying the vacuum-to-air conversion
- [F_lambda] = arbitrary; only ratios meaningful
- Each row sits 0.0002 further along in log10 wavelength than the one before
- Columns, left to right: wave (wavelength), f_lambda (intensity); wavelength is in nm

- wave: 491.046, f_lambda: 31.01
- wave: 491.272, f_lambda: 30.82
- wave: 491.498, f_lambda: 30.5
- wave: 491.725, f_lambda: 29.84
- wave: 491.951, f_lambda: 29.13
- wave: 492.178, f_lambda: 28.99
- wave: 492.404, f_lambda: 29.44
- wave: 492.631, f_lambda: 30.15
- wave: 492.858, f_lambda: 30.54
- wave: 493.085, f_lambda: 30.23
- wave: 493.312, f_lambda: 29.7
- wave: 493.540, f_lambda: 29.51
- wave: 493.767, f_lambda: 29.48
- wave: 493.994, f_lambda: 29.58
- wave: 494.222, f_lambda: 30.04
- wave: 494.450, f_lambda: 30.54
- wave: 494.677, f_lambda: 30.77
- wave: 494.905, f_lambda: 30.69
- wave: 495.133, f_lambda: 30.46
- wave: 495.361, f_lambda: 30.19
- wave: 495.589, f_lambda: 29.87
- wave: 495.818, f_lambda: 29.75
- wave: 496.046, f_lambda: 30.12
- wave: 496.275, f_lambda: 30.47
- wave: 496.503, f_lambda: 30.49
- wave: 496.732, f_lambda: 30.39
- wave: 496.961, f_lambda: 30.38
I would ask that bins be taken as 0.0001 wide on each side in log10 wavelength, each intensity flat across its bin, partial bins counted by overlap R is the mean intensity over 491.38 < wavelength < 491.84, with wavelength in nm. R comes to 30.2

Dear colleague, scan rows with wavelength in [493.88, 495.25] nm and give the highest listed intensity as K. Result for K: 30.77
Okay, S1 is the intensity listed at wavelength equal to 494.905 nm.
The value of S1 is 30.69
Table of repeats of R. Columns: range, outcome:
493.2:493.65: 29.6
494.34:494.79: 30.7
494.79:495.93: 30.2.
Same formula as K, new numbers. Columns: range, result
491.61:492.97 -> 30.54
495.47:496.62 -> 30.49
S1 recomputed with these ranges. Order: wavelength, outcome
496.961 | 30.38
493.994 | 29.58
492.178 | 28.99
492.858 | 30.54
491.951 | 29.13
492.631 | 30.15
